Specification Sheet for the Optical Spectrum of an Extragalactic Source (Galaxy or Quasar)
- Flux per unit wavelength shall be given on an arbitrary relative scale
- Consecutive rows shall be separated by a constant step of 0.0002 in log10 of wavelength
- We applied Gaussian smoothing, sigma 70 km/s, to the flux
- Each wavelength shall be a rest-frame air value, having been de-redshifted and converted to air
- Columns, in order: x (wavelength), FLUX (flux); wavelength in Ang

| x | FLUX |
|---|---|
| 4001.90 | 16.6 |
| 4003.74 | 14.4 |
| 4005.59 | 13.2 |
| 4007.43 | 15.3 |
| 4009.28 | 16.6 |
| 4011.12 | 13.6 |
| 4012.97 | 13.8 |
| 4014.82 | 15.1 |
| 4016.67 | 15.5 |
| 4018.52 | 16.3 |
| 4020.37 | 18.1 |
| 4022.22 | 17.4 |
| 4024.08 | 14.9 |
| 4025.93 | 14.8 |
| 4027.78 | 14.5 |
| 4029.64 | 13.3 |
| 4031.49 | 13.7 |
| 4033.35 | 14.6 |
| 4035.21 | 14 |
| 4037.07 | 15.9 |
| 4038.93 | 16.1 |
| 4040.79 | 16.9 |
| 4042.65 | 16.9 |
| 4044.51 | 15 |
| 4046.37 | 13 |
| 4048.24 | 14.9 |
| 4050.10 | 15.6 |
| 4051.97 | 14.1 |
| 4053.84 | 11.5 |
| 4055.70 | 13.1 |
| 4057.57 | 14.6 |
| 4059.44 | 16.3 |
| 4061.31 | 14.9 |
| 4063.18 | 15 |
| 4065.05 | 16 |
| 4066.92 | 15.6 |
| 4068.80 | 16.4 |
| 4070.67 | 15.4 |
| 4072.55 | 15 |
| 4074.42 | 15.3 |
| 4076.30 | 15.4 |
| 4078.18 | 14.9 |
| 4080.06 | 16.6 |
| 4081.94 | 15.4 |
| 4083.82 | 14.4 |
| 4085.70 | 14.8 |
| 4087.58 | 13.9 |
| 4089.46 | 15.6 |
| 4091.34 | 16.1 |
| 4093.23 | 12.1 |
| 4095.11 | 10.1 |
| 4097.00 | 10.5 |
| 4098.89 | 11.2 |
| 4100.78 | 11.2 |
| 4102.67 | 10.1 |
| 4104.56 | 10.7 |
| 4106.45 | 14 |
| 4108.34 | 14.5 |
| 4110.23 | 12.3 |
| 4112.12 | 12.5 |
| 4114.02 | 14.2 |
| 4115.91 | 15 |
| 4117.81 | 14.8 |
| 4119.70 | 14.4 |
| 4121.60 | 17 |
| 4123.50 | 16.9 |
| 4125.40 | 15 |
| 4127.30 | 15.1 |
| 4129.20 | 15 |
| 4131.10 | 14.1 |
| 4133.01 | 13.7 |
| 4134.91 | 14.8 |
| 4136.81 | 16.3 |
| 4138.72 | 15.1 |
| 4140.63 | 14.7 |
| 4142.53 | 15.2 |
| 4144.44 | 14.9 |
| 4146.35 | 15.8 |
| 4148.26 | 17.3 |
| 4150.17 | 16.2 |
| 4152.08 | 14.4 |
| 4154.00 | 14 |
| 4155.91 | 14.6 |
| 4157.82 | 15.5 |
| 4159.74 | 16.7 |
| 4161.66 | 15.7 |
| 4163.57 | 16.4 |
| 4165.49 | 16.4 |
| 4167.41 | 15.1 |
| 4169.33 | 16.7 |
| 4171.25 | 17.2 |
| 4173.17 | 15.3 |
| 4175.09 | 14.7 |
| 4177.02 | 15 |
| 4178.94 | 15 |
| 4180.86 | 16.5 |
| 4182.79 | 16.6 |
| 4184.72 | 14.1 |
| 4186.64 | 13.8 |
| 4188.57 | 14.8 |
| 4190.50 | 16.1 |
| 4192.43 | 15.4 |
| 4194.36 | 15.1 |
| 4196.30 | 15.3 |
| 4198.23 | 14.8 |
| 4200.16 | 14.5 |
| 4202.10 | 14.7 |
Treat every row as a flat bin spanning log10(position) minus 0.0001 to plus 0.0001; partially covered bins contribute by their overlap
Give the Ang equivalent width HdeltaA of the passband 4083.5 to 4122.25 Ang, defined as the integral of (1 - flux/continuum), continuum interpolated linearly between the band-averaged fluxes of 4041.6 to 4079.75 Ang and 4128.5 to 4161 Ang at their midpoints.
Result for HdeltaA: 4.70 Ang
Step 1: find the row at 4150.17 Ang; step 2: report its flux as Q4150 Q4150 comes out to 16.2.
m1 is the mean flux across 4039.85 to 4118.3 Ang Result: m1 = 14.2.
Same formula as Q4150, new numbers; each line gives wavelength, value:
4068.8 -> 16.4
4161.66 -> 15.7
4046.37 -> 13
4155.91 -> 14.6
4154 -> 14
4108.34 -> 14.5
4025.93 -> 14.8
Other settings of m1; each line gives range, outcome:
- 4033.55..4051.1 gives 15.3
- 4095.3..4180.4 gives 14.6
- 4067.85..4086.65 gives 15.4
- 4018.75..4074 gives 15.1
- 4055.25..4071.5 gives 15.3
